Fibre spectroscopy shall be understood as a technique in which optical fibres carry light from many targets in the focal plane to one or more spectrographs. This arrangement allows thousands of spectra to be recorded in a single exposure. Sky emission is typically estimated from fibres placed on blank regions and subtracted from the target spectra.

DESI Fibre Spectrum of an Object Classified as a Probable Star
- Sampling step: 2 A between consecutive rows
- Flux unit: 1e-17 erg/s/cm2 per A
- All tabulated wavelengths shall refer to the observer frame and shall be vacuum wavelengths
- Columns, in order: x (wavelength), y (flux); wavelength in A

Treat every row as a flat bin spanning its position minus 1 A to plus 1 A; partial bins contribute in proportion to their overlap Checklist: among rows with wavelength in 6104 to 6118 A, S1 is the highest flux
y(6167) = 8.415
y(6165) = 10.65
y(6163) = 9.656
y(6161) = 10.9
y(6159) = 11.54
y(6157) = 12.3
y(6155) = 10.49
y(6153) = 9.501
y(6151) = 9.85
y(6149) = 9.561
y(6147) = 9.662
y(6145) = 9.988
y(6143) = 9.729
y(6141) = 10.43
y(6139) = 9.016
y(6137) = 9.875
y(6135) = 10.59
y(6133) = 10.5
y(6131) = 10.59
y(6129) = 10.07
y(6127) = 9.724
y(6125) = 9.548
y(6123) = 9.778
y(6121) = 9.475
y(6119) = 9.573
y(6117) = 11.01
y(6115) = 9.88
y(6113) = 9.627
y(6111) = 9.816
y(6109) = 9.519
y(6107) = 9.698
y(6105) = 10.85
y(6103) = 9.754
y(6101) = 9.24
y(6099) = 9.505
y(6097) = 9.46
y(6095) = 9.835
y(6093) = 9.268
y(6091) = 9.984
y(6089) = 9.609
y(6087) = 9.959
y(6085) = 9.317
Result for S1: 11.01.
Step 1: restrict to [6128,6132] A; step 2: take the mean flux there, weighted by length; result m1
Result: 10.3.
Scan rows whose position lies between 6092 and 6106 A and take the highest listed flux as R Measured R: 10.85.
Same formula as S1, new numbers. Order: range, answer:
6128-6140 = 10.59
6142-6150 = 9.988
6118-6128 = 9.778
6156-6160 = 12.3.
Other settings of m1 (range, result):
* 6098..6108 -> 9.81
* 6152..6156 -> 10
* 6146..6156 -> 9.81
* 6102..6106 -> 10.3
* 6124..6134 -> 10.1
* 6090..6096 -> 9.7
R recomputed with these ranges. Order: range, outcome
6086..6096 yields 9.984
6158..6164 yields 11.54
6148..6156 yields 10.49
